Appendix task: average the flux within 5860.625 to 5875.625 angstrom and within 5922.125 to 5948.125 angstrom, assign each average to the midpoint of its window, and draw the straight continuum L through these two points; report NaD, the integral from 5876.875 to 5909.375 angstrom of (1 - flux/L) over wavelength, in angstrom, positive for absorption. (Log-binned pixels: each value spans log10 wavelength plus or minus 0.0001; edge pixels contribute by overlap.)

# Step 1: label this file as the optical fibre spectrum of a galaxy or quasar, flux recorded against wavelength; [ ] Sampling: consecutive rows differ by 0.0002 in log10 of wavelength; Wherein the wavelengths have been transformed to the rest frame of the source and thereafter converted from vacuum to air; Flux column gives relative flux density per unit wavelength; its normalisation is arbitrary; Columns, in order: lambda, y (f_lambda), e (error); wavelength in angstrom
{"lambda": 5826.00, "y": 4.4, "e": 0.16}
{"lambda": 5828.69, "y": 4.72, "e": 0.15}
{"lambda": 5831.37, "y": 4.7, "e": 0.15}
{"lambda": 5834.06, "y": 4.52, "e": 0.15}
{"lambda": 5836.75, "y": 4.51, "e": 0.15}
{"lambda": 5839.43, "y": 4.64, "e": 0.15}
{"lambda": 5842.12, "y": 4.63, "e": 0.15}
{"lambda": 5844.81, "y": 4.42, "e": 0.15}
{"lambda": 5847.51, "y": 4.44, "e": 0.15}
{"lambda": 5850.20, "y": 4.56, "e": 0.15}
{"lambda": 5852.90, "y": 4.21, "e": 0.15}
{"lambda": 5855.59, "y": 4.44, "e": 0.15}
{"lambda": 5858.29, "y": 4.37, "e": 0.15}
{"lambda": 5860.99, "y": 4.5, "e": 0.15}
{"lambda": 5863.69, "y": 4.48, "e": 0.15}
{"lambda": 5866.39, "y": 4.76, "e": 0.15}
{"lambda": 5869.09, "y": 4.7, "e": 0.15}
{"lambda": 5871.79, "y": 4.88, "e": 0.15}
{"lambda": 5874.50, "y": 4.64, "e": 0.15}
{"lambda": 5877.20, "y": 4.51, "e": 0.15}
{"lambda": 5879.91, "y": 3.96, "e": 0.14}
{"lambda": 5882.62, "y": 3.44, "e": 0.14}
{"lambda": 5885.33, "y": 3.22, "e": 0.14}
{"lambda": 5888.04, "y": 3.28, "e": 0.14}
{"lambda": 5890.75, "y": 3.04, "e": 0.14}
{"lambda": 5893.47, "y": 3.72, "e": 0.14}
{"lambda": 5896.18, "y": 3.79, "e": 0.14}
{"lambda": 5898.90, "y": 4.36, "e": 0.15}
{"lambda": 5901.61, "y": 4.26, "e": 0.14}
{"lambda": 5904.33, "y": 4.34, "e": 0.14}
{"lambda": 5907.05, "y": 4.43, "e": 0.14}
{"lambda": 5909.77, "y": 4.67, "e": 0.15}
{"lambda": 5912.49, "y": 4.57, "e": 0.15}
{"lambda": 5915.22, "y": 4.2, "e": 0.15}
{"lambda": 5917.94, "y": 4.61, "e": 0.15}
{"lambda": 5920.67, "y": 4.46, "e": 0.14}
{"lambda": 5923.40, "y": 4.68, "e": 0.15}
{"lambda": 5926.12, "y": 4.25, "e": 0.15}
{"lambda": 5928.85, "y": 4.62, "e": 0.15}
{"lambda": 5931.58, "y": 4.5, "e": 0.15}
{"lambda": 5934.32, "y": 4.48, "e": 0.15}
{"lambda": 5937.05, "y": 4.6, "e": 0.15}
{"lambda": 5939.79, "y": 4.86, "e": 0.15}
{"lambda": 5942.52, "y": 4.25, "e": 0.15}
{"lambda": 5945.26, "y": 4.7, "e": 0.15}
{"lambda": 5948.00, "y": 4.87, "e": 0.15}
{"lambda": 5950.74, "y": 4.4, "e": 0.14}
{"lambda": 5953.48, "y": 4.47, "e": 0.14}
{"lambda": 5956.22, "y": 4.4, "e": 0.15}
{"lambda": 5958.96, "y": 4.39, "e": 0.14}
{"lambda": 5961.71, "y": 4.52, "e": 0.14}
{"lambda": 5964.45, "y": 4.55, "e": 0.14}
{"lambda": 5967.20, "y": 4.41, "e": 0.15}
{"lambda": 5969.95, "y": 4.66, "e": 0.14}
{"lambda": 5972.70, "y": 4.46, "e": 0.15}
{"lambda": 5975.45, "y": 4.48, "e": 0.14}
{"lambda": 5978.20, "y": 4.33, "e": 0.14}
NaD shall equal 5.37 angstrom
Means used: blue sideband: 4.67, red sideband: 4.57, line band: 3.87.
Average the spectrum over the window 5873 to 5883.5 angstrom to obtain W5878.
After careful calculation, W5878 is 4.18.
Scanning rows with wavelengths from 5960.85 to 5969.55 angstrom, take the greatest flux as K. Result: 4.55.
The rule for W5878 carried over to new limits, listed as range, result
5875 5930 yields 4.13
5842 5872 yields 4.52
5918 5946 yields 4.54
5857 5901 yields 4.11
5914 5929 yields 4.46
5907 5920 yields 4.5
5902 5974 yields 4.51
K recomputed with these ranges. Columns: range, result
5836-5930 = 4.88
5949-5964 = 4.52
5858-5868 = 4.76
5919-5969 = 4.87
